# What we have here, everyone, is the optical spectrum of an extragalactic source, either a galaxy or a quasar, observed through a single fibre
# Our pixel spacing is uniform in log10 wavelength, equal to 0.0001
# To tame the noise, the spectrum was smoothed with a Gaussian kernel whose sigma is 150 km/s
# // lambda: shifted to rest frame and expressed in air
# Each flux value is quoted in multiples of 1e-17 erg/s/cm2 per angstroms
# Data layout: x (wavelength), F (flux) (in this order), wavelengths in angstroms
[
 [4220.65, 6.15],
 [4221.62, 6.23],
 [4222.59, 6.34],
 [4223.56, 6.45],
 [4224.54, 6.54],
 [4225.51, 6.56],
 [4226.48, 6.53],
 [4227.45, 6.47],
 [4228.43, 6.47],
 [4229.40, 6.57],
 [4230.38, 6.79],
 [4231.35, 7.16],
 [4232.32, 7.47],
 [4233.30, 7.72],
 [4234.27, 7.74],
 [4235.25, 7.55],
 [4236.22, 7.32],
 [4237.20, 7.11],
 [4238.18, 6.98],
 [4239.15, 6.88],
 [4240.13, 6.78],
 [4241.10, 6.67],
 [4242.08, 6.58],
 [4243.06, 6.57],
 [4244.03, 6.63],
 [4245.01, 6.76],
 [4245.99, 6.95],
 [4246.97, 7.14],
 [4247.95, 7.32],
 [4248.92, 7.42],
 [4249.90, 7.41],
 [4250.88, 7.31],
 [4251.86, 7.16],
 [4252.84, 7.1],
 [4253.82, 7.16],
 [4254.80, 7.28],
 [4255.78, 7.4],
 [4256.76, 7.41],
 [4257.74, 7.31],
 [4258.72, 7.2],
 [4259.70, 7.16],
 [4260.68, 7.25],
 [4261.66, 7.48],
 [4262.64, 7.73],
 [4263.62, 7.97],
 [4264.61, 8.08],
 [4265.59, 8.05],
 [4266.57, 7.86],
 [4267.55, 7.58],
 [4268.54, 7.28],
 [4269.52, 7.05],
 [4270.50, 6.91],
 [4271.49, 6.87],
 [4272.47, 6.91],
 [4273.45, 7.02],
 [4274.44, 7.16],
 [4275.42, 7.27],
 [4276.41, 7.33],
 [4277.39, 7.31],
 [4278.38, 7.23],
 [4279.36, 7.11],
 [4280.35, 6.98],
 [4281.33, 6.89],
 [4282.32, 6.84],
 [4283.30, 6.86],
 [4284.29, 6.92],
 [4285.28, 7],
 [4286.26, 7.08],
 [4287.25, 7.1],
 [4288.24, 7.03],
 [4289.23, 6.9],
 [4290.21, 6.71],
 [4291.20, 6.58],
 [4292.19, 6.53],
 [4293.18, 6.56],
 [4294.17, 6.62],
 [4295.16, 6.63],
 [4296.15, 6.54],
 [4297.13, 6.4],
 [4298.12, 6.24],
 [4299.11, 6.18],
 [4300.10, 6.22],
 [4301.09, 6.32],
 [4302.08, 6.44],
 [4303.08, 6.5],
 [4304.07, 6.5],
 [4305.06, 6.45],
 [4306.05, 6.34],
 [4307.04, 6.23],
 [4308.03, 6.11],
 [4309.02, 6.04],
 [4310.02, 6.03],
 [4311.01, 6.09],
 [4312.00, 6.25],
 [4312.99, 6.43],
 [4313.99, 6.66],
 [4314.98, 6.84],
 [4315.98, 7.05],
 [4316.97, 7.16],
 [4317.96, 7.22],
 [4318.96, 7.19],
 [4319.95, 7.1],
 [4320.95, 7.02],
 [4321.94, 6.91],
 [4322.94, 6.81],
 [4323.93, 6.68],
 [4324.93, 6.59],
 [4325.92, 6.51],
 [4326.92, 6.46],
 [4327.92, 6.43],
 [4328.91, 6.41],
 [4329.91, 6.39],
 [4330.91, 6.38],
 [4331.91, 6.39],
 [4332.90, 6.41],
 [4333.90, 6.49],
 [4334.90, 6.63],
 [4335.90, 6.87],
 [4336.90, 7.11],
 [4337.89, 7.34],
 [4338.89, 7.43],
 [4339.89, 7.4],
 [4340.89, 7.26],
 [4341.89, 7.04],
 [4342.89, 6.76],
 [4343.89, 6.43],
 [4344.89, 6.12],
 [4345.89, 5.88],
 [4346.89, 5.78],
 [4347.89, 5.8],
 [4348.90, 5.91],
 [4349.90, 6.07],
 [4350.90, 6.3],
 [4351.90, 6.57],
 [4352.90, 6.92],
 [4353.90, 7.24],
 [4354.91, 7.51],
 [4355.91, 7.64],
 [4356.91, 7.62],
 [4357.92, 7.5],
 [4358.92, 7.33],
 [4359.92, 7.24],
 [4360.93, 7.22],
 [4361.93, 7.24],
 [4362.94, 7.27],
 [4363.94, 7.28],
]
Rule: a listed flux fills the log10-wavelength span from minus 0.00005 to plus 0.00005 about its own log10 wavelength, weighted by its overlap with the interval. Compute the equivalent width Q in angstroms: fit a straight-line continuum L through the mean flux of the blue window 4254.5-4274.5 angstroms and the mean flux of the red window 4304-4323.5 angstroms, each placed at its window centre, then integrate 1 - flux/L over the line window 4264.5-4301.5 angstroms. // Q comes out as 0.86 angstroms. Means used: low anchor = 7.38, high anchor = 6.63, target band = 6.94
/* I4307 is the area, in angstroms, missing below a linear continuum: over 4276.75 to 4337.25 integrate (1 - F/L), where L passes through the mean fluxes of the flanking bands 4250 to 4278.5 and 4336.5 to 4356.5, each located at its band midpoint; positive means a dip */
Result 3.2 angstroms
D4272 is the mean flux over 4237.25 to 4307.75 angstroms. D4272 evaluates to 6.98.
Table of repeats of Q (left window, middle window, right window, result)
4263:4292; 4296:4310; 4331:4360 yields 1.4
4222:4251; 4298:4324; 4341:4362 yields 1.0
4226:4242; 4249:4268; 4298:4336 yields -1.7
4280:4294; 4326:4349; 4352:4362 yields 1.9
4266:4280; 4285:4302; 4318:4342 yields 1.1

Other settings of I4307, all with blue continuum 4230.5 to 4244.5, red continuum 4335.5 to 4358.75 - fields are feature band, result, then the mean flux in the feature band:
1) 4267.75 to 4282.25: -0.2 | 7.09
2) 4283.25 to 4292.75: 0.1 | 6.87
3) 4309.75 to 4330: 0.6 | 6.69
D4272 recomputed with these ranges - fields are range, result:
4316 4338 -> 6.75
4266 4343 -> 6.78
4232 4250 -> 7.09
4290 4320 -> 6.51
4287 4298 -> 6.67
